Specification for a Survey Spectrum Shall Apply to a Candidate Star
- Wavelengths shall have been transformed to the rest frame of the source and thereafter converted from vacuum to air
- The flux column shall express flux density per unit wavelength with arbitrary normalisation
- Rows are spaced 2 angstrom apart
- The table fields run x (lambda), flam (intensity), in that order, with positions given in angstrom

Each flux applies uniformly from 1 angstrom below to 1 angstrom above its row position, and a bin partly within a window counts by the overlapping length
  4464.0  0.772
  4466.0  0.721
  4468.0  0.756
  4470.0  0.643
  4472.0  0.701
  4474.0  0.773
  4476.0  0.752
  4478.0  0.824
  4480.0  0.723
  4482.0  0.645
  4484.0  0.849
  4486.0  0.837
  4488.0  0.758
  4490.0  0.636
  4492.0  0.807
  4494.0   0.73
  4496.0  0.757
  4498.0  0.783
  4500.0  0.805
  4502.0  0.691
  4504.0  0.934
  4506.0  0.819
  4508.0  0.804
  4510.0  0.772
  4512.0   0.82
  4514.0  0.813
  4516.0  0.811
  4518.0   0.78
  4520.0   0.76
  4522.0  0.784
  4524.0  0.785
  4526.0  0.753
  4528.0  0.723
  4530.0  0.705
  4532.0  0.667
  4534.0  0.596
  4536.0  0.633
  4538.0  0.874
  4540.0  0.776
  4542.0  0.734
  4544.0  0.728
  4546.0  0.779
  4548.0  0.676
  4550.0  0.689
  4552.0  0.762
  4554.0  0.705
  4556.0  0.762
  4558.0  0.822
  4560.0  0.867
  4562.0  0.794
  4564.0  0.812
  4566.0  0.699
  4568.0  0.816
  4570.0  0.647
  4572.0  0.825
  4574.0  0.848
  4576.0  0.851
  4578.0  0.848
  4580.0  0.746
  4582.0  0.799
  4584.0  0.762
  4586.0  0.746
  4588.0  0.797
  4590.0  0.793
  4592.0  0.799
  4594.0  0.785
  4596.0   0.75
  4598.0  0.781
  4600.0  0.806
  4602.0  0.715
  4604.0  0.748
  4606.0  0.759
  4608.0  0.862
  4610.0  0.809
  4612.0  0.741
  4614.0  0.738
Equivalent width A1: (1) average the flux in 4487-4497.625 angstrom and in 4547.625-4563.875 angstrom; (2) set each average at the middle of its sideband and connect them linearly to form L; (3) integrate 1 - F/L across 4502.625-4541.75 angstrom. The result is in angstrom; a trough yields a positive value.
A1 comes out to -0.81 angstrom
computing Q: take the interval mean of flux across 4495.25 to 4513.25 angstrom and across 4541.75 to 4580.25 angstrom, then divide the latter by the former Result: 0.97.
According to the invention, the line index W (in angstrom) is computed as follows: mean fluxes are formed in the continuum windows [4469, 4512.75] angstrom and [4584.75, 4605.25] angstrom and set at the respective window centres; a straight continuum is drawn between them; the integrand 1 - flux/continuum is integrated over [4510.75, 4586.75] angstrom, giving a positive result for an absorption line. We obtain 0.6 angstrom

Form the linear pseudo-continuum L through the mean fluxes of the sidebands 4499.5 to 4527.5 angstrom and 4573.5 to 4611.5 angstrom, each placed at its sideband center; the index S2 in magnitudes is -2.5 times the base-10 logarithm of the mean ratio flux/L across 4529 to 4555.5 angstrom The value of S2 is 0.11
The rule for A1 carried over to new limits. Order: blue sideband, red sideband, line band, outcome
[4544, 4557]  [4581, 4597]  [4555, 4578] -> -1.5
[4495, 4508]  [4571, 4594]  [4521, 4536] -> 1.7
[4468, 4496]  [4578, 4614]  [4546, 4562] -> 0.1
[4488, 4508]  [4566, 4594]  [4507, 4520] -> -0.3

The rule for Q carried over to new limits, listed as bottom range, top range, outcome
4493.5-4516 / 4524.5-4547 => 0.91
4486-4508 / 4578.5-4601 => 1.00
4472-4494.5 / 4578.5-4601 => 1.03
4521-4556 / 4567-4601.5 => 1.08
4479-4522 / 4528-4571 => 0.95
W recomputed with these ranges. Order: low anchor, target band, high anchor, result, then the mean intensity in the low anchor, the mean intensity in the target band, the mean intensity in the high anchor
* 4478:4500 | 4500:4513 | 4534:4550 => -1.0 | 0.758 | 0.807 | 0.73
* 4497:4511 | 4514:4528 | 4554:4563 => 0.4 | 0.801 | 0.777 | 0.799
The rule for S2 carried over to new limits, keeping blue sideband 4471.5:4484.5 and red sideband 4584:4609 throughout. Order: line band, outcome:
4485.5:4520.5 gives -0.04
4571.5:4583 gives -0.06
